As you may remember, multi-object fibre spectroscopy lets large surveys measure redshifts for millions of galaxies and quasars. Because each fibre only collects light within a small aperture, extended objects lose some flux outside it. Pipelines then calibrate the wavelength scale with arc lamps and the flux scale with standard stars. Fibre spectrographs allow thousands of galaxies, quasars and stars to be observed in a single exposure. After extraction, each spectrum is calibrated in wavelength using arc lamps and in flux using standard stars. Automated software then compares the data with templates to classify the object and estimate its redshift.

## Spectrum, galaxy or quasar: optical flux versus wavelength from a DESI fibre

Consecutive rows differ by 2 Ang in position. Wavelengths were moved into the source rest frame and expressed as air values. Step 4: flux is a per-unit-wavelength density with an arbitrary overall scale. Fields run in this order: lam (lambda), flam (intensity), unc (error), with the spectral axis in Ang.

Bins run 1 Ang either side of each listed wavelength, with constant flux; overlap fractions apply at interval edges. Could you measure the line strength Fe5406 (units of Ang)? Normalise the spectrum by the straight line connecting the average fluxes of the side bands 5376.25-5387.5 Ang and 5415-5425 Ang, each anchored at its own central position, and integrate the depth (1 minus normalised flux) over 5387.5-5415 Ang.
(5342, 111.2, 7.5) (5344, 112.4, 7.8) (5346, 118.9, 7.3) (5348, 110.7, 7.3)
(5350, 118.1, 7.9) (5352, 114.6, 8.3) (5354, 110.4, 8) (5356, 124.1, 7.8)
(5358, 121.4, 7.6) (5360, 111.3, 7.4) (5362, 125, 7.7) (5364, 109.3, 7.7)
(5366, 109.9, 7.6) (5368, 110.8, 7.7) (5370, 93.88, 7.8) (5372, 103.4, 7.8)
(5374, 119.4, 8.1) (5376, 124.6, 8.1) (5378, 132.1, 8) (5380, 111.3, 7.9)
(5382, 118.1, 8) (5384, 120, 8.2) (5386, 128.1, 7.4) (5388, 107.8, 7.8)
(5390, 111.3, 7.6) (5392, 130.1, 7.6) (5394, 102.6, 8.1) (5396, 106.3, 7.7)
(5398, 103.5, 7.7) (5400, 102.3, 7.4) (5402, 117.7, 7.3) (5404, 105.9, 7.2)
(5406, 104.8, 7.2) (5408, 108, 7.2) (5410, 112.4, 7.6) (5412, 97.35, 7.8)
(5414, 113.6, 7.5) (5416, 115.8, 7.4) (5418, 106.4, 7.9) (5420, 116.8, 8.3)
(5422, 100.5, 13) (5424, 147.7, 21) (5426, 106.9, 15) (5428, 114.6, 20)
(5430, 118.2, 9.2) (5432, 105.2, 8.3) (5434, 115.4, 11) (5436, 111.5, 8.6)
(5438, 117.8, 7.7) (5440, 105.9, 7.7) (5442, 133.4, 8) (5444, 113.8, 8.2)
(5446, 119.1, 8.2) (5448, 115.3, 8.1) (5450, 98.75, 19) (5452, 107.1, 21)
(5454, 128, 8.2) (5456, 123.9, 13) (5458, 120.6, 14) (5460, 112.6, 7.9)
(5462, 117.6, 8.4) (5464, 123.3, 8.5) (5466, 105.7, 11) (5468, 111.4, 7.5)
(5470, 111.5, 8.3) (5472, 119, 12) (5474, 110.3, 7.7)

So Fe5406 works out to 2.4 Ang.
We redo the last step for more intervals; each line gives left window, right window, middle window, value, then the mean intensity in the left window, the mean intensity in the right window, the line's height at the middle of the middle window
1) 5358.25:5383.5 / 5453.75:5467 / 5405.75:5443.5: 1.1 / 114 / 118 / 117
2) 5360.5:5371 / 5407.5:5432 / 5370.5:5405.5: -0.9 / 110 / 113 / 111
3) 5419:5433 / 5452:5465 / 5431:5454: 0.8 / 116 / 120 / 118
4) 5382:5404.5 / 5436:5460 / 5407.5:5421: 0.5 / 113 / 116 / 114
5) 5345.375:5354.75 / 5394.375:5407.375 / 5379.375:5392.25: -1.0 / 114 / 107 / 109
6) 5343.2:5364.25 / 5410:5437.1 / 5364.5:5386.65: 0.0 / 116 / 113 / 115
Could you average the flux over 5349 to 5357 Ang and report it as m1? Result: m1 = 117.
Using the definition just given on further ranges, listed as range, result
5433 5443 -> 117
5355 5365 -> 118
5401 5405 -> 112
